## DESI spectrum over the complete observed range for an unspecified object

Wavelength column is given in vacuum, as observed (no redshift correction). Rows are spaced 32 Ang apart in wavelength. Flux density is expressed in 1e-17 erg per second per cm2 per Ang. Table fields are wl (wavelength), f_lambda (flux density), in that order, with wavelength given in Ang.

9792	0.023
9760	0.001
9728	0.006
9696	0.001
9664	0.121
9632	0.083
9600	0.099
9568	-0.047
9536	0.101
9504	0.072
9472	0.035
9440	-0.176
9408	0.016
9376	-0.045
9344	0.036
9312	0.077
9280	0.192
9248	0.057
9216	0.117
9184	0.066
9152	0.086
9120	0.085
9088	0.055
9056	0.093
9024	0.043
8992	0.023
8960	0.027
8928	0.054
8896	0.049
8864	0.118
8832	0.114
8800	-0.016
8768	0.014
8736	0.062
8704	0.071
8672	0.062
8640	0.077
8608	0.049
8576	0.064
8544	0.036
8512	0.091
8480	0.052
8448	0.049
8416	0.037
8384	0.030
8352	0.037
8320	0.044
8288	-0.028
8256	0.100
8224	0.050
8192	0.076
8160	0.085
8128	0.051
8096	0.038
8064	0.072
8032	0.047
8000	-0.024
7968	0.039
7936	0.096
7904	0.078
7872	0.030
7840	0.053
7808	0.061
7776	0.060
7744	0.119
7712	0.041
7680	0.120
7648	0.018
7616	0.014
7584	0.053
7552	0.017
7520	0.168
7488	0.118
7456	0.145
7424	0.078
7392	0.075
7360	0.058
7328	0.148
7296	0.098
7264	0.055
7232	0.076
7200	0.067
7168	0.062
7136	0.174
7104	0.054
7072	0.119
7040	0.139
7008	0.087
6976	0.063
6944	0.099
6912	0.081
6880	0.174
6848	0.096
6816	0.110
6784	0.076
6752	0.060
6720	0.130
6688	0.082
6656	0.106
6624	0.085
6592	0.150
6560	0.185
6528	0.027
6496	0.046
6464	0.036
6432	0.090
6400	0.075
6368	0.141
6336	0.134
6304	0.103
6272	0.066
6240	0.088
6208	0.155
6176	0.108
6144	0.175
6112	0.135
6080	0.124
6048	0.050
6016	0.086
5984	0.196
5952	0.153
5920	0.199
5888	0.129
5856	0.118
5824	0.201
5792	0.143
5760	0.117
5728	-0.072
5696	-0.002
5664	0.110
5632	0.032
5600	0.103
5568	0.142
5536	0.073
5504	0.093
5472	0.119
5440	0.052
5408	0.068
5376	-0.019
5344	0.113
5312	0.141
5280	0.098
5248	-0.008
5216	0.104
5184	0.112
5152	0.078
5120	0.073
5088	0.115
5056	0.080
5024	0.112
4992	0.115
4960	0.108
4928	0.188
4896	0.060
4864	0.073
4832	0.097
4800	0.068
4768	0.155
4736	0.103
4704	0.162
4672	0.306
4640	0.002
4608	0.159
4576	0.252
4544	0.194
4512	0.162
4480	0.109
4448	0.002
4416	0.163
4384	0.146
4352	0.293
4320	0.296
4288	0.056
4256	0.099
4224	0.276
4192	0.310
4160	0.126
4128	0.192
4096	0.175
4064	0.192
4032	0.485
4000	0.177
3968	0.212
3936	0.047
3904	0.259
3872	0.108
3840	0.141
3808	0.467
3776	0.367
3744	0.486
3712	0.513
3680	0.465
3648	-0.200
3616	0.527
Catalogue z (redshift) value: 1.493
